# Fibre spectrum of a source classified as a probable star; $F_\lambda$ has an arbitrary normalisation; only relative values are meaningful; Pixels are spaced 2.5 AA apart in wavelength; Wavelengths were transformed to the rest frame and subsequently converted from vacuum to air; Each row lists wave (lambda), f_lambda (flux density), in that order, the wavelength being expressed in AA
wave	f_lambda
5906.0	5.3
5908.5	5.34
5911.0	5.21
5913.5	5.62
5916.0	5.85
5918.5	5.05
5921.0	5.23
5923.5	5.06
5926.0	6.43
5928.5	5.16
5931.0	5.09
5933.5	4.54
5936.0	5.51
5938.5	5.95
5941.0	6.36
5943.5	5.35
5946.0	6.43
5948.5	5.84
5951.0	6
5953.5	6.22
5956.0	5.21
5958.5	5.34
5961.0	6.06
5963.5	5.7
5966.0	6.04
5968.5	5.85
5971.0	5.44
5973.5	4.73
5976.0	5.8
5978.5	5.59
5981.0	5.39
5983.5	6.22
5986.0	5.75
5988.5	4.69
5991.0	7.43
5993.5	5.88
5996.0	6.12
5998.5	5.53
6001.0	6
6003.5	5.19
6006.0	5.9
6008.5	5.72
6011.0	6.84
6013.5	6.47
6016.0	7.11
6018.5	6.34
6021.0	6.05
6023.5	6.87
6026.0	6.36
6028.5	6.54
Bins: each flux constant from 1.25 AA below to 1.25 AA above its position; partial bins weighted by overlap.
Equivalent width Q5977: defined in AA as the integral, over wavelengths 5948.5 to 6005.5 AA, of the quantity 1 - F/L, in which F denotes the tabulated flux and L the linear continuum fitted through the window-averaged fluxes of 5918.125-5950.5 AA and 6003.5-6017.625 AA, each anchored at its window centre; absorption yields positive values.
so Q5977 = 2.20 AA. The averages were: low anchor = 5.56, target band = 5.74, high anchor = 6.3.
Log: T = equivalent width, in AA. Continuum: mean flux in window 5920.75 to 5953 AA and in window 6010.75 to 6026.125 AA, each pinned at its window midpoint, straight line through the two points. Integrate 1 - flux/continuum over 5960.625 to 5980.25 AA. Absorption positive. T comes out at 1.3 AA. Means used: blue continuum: 5.64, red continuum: 6.58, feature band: 5.63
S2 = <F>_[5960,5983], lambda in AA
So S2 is 5.64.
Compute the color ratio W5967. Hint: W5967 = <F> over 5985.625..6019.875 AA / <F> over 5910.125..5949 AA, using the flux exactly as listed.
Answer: 1.1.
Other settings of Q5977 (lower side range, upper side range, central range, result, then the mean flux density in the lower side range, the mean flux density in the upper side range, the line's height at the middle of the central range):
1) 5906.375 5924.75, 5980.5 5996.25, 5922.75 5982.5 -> 0.0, 5.34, 5.94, 5.64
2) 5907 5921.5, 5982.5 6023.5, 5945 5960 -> -0.4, 5.39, 6.1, 5.7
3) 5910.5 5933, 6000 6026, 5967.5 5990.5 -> 1.5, 5.39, 6.26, 5.93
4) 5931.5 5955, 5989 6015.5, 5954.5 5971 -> 0.5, 5.77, 6.1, 5.88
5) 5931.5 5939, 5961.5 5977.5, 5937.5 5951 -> -1.6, 5.25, 5.62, 5.34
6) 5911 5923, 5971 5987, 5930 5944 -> -0.1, 5.39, 5.57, 5.45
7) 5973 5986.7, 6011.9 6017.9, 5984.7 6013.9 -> 1.4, 5.62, 6.74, 6.24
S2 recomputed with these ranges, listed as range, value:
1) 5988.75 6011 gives 5.96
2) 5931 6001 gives 5.73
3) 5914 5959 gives 5.59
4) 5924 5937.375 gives 5.34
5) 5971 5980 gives 5.38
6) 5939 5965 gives 5.86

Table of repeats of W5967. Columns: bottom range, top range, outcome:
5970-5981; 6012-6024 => 1.22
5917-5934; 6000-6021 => 1.18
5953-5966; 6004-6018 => 1.11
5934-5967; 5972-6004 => 0.98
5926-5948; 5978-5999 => 1.05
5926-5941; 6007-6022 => 1.18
